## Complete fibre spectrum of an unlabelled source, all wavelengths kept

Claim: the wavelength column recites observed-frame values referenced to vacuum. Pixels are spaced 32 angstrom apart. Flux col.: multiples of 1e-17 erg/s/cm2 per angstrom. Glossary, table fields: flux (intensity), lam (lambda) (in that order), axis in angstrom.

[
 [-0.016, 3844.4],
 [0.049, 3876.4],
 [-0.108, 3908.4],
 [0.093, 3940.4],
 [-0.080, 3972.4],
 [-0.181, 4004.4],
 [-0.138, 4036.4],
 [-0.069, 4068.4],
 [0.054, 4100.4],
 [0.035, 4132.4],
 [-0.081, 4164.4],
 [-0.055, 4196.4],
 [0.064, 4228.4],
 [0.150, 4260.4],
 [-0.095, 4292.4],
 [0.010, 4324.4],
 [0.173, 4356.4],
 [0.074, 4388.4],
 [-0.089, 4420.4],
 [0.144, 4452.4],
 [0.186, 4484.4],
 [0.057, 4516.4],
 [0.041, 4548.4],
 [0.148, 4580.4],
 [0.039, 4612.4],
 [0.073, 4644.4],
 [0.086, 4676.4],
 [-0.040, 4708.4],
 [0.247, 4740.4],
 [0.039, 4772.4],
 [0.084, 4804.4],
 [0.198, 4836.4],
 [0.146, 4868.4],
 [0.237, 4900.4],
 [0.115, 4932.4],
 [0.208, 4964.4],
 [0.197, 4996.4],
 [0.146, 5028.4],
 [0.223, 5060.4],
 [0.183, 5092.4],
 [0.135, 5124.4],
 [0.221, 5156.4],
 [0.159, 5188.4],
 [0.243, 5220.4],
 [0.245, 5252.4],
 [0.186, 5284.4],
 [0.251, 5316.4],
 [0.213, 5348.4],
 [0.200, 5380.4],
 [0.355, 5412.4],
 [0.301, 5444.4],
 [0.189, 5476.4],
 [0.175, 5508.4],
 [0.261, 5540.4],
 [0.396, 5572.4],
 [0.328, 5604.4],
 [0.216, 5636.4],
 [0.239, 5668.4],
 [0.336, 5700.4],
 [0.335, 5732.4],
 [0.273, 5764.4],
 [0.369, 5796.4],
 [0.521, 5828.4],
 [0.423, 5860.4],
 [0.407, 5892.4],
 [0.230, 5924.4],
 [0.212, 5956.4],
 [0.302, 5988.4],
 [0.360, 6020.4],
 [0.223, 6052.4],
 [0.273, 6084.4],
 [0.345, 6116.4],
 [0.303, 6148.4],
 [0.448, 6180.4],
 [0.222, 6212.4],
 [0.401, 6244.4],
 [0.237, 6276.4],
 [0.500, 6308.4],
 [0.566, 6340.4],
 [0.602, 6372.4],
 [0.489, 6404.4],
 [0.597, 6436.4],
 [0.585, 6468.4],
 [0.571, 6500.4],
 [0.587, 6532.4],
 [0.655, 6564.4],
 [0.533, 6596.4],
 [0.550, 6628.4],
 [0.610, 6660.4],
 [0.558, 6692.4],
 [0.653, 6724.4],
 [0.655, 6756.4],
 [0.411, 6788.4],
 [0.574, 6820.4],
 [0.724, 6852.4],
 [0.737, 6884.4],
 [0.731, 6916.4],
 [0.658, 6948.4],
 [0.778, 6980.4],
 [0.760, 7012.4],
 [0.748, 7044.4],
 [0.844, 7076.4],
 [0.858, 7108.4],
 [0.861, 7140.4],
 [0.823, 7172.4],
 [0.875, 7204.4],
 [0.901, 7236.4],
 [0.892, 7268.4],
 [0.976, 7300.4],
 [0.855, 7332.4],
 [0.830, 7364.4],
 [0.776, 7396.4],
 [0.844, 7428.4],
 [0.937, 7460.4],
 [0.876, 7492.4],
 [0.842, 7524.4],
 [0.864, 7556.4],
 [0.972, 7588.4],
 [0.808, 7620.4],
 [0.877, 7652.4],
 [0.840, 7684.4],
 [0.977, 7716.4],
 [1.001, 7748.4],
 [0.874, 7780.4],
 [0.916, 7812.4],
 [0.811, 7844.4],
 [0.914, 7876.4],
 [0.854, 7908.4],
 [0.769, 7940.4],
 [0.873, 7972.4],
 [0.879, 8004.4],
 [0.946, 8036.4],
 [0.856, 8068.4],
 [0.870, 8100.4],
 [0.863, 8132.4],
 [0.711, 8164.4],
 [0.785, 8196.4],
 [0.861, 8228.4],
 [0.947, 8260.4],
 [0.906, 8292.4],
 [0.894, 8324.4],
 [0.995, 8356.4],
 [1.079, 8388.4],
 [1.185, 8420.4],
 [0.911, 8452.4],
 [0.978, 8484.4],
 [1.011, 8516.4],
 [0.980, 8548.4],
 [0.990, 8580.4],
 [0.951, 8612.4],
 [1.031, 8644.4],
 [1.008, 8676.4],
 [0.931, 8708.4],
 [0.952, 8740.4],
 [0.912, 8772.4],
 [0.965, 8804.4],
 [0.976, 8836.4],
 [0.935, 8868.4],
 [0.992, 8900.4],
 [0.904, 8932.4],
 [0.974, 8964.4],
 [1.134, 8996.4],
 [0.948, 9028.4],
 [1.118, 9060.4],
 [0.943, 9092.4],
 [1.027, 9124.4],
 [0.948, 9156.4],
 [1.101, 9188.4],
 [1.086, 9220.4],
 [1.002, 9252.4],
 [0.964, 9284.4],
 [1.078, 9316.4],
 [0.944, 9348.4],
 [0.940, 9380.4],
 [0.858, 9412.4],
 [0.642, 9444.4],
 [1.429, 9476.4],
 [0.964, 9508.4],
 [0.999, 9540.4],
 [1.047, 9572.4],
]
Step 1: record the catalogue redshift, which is 0.58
